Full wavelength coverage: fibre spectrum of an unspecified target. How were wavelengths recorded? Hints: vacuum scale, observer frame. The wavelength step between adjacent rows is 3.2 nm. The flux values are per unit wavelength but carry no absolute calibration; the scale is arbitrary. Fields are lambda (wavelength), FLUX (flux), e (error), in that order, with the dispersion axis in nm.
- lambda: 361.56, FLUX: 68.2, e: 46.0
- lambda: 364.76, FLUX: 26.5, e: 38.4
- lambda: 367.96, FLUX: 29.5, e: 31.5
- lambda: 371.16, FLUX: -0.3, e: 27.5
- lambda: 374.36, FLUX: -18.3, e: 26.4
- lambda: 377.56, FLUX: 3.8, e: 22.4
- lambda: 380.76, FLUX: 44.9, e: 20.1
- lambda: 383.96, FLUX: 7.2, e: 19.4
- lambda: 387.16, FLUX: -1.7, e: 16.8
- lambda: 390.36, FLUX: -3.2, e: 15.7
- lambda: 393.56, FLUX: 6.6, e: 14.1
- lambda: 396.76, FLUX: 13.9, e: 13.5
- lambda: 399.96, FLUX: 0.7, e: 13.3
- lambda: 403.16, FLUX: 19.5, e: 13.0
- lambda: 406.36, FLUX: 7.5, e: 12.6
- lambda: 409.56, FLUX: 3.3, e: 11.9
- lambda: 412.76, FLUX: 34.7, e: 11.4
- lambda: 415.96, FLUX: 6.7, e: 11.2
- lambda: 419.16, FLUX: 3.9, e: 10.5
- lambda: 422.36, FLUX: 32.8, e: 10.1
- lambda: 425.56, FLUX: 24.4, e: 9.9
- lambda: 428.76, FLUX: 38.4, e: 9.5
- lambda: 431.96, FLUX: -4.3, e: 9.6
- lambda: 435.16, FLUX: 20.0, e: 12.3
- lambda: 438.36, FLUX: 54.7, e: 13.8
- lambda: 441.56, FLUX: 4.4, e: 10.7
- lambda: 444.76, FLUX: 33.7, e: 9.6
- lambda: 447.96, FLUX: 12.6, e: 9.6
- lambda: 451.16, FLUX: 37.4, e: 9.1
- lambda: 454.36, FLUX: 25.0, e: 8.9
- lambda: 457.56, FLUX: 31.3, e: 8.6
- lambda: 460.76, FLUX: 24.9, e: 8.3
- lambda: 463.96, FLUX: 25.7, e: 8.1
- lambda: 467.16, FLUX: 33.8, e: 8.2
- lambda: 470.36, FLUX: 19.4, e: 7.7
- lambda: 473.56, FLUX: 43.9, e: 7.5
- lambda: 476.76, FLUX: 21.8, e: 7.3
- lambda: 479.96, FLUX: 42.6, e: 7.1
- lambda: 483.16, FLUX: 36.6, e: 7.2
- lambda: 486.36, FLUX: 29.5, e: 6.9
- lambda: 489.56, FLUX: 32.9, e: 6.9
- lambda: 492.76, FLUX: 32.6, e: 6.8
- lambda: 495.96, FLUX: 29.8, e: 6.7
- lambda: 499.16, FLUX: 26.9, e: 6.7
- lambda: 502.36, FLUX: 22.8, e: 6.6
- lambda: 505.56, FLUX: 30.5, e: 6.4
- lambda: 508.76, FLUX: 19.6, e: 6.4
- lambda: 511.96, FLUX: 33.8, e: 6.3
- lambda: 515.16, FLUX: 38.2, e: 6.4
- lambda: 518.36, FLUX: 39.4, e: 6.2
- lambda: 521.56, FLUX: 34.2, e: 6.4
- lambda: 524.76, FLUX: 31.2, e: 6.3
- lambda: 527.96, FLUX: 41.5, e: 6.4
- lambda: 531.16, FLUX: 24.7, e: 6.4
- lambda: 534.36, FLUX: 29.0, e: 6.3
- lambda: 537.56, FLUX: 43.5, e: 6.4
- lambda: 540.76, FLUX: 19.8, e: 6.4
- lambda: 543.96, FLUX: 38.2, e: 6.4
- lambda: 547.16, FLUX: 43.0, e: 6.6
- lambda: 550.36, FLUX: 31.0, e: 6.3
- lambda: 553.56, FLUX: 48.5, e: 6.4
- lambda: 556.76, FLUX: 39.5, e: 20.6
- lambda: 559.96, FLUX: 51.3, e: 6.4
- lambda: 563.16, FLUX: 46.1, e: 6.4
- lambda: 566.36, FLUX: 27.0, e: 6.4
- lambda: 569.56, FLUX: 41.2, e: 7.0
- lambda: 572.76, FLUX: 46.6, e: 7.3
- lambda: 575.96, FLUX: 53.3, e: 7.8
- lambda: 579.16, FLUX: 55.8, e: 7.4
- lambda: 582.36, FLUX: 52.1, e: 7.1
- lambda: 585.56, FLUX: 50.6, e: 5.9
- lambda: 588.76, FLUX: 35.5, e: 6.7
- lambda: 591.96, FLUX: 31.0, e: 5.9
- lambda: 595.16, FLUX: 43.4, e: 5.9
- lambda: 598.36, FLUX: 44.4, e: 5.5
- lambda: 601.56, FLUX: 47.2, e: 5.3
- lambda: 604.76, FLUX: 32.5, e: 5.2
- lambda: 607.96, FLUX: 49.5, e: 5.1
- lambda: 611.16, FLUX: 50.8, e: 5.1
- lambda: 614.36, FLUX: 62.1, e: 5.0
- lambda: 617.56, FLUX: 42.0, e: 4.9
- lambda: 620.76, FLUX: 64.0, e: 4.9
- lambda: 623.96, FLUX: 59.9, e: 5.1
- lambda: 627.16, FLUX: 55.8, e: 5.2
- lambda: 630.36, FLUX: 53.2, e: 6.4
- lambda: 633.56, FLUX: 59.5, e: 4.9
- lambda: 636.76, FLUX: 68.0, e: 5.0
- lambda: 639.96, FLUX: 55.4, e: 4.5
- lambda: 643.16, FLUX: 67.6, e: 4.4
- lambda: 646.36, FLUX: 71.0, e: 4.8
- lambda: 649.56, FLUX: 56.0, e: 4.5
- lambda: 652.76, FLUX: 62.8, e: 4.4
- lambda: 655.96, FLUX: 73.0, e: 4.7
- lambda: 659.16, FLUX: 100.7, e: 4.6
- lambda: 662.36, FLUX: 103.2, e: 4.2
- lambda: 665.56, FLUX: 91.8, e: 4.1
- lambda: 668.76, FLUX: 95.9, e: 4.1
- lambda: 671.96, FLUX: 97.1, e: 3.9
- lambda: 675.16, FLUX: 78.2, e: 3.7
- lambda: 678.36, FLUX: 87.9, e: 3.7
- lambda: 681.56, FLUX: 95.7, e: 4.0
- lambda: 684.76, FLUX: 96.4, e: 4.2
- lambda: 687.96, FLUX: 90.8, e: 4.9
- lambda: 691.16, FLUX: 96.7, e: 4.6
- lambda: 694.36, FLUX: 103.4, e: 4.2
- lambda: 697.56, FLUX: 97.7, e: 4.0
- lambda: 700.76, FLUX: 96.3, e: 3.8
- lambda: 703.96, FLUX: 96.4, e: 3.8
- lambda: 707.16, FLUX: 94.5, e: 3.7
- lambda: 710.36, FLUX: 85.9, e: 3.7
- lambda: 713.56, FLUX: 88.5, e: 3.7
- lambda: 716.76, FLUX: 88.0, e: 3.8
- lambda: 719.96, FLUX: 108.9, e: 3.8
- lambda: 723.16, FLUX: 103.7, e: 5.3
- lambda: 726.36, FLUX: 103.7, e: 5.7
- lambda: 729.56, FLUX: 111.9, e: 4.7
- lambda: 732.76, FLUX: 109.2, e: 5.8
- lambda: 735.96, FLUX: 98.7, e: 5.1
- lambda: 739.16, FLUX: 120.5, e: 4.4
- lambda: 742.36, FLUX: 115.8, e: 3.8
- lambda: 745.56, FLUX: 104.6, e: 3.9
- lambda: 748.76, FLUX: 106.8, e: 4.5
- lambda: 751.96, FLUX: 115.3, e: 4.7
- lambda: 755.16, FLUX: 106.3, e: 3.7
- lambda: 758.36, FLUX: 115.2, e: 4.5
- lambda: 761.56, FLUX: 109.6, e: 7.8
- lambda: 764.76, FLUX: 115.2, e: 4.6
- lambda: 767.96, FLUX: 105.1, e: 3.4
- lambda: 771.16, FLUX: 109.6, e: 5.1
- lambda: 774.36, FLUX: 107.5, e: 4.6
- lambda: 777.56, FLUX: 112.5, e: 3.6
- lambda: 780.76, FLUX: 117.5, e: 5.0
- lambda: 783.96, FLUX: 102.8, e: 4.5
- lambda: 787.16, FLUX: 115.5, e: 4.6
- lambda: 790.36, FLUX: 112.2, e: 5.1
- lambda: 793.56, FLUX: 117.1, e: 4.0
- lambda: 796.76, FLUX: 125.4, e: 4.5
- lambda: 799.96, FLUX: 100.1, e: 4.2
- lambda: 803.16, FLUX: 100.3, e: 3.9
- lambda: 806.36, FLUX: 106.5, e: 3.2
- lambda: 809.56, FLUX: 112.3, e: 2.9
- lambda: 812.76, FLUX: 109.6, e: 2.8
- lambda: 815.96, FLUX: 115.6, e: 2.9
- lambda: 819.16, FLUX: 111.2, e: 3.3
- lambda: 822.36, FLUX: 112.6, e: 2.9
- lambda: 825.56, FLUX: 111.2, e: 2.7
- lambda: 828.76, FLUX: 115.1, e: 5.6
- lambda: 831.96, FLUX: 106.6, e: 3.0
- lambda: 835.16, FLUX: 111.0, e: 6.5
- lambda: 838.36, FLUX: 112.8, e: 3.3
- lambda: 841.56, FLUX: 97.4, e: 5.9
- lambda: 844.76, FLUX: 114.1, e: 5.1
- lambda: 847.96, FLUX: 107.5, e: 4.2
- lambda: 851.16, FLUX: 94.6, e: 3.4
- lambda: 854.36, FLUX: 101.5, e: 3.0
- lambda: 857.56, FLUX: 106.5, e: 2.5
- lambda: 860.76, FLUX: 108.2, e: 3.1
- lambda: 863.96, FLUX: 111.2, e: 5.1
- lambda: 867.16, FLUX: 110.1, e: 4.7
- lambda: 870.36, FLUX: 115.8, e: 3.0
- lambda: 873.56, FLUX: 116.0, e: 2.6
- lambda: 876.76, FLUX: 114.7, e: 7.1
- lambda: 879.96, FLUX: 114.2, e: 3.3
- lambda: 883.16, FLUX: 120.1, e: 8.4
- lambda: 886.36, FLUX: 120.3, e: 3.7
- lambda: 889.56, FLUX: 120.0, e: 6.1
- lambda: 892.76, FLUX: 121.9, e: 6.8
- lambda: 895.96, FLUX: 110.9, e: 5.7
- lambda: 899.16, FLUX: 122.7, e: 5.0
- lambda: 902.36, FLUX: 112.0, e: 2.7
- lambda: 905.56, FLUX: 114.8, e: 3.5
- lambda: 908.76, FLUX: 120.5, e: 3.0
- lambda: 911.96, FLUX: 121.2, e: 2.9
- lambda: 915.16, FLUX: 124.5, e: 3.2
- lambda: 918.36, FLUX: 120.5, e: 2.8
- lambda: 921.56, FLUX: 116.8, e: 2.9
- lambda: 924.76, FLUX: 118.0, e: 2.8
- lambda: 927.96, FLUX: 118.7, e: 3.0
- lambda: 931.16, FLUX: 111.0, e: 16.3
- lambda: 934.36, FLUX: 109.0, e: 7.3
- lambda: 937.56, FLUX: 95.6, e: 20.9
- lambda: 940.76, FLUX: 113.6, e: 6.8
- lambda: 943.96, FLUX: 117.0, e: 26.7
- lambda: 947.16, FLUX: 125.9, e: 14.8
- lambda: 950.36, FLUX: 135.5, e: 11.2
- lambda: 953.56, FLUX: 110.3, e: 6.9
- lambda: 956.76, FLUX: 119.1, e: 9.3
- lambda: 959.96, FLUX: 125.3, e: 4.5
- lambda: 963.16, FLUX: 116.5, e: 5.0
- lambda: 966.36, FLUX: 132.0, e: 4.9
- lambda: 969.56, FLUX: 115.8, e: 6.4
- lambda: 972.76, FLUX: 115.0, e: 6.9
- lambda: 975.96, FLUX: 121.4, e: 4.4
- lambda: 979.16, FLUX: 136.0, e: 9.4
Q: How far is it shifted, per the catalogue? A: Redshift 0.648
